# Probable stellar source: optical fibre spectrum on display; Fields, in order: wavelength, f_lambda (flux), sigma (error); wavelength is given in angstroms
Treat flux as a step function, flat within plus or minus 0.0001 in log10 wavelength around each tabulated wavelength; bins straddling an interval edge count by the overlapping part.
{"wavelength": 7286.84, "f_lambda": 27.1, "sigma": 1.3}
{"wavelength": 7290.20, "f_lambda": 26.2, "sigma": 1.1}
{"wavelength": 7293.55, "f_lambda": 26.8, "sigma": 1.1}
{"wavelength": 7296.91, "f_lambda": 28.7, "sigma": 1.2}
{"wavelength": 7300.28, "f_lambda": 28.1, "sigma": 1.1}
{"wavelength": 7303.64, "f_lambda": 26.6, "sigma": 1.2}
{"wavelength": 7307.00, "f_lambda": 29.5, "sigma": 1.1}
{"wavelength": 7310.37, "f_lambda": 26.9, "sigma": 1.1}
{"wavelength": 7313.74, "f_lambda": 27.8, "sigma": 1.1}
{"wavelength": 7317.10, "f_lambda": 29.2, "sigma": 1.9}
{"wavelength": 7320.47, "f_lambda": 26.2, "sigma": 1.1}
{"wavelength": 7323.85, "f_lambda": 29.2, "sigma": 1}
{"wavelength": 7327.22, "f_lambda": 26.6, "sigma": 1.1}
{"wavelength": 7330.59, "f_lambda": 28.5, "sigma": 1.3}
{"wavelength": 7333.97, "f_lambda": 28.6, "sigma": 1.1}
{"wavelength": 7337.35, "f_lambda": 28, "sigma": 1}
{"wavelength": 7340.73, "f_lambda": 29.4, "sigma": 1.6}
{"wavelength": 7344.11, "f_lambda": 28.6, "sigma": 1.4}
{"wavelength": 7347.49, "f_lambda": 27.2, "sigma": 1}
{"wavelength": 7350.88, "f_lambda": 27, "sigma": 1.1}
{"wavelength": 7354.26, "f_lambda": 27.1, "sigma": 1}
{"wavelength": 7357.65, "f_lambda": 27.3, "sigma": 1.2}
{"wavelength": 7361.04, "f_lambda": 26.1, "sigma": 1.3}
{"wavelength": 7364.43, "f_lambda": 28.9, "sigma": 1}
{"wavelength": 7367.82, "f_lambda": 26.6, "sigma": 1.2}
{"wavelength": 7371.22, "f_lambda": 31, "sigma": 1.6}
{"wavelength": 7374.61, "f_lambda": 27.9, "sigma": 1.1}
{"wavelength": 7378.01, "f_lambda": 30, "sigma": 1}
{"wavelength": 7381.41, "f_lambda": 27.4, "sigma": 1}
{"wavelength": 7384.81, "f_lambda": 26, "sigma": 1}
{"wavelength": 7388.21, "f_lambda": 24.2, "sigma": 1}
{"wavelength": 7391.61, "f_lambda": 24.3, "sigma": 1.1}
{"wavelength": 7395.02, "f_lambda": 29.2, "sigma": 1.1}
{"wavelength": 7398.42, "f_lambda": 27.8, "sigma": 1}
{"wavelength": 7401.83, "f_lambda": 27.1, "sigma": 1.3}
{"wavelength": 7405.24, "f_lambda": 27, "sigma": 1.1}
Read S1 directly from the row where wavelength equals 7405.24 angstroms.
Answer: 27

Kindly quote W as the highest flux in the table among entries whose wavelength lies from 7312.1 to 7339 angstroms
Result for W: 29.2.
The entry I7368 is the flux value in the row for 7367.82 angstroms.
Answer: 26.6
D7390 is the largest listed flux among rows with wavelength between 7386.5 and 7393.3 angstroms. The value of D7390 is 24.3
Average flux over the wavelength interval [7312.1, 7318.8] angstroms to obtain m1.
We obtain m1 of 28.5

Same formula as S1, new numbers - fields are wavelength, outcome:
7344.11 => 28.6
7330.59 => 28.5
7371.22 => 31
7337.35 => 28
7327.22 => 26.6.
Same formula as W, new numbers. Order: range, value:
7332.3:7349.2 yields 29.4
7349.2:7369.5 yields 28.9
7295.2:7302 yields 28.7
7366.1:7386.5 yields 31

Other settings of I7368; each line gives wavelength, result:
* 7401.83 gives 27.1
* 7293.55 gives 26.8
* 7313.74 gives 27.8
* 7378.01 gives 30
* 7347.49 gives 27.2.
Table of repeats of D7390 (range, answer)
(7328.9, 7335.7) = 28.6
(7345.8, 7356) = 27.2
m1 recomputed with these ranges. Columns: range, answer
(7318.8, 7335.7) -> 27.8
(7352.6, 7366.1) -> 27.3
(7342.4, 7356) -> 27.5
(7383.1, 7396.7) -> 25.9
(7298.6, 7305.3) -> 27.4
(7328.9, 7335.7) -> 28.5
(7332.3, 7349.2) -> 28.4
